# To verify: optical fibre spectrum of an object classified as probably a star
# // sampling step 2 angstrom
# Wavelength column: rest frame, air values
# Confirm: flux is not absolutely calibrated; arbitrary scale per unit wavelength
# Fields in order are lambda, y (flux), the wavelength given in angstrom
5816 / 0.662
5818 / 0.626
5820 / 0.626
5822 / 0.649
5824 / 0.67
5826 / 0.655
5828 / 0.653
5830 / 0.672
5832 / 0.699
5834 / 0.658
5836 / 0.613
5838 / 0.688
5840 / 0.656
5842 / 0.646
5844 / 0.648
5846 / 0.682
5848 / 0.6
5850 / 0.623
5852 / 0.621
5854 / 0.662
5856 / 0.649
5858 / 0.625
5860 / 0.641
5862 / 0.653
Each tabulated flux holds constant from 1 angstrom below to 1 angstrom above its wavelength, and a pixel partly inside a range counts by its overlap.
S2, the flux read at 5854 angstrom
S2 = 0.662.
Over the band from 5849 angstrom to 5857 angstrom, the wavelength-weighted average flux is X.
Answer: 0.639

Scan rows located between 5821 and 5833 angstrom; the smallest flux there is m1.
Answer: 0.649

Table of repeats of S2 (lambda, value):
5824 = 0.67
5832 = 0.699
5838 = 0.688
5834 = 0.658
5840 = 0.656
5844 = 0.648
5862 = 0.653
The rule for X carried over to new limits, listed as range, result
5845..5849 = 0.641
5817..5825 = 0.643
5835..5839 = 0.65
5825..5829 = 0.654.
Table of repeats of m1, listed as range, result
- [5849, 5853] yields 0.621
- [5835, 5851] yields 0.6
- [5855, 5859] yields 0.625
